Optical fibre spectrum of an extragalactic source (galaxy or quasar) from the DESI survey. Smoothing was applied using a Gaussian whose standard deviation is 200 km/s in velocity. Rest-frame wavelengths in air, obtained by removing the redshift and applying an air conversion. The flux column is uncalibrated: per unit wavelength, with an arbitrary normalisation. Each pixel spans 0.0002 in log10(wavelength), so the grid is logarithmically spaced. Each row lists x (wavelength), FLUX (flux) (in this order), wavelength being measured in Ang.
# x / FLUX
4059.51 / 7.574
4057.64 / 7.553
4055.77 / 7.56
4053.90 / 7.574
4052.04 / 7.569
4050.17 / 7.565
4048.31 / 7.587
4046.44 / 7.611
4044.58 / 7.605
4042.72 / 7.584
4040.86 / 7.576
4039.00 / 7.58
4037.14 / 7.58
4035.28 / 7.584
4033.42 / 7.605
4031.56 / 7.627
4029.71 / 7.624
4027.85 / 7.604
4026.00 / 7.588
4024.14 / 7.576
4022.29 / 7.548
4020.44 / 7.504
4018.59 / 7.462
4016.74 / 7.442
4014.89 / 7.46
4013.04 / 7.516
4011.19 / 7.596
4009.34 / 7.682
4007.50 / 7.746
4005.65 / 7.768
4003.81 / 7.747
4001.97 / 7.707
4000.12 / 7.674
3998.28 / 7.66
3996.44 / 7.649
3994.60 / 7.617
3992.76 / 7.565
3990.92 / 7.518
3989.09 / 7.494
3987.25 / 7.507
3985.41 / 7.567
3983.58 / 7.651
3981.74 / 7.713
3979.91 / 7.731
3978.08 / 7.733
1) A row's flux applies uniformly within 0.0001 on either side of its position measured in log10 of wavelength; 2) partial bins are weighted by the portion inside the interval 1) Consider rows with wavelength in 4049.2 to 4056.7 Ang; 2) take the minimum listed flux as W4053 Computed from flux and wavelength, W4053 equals 7.56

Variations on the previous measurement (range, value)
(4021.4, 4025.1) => 7.548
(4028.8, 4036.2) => 7.584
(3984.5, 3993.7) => 7.494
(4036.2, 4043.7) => 7.576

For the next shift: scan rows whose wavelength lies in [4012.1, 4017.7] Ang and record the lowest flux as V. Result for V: 7.442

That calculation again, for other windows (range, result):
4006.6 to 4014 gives 7.516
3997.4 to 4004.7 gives 7.66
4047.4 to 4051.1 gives 7.565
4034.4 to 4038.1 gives 7.58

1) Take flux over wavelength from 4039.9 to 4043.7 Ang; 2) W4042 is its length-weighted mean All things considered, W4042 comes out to 7.59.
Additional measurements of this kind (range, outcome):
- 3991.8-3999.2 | 7.62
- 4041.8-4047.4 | 7.6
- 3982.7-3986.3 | 7.62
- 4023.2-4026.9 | 7.57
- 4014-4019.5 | 7.45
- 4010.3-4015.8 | 7.52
